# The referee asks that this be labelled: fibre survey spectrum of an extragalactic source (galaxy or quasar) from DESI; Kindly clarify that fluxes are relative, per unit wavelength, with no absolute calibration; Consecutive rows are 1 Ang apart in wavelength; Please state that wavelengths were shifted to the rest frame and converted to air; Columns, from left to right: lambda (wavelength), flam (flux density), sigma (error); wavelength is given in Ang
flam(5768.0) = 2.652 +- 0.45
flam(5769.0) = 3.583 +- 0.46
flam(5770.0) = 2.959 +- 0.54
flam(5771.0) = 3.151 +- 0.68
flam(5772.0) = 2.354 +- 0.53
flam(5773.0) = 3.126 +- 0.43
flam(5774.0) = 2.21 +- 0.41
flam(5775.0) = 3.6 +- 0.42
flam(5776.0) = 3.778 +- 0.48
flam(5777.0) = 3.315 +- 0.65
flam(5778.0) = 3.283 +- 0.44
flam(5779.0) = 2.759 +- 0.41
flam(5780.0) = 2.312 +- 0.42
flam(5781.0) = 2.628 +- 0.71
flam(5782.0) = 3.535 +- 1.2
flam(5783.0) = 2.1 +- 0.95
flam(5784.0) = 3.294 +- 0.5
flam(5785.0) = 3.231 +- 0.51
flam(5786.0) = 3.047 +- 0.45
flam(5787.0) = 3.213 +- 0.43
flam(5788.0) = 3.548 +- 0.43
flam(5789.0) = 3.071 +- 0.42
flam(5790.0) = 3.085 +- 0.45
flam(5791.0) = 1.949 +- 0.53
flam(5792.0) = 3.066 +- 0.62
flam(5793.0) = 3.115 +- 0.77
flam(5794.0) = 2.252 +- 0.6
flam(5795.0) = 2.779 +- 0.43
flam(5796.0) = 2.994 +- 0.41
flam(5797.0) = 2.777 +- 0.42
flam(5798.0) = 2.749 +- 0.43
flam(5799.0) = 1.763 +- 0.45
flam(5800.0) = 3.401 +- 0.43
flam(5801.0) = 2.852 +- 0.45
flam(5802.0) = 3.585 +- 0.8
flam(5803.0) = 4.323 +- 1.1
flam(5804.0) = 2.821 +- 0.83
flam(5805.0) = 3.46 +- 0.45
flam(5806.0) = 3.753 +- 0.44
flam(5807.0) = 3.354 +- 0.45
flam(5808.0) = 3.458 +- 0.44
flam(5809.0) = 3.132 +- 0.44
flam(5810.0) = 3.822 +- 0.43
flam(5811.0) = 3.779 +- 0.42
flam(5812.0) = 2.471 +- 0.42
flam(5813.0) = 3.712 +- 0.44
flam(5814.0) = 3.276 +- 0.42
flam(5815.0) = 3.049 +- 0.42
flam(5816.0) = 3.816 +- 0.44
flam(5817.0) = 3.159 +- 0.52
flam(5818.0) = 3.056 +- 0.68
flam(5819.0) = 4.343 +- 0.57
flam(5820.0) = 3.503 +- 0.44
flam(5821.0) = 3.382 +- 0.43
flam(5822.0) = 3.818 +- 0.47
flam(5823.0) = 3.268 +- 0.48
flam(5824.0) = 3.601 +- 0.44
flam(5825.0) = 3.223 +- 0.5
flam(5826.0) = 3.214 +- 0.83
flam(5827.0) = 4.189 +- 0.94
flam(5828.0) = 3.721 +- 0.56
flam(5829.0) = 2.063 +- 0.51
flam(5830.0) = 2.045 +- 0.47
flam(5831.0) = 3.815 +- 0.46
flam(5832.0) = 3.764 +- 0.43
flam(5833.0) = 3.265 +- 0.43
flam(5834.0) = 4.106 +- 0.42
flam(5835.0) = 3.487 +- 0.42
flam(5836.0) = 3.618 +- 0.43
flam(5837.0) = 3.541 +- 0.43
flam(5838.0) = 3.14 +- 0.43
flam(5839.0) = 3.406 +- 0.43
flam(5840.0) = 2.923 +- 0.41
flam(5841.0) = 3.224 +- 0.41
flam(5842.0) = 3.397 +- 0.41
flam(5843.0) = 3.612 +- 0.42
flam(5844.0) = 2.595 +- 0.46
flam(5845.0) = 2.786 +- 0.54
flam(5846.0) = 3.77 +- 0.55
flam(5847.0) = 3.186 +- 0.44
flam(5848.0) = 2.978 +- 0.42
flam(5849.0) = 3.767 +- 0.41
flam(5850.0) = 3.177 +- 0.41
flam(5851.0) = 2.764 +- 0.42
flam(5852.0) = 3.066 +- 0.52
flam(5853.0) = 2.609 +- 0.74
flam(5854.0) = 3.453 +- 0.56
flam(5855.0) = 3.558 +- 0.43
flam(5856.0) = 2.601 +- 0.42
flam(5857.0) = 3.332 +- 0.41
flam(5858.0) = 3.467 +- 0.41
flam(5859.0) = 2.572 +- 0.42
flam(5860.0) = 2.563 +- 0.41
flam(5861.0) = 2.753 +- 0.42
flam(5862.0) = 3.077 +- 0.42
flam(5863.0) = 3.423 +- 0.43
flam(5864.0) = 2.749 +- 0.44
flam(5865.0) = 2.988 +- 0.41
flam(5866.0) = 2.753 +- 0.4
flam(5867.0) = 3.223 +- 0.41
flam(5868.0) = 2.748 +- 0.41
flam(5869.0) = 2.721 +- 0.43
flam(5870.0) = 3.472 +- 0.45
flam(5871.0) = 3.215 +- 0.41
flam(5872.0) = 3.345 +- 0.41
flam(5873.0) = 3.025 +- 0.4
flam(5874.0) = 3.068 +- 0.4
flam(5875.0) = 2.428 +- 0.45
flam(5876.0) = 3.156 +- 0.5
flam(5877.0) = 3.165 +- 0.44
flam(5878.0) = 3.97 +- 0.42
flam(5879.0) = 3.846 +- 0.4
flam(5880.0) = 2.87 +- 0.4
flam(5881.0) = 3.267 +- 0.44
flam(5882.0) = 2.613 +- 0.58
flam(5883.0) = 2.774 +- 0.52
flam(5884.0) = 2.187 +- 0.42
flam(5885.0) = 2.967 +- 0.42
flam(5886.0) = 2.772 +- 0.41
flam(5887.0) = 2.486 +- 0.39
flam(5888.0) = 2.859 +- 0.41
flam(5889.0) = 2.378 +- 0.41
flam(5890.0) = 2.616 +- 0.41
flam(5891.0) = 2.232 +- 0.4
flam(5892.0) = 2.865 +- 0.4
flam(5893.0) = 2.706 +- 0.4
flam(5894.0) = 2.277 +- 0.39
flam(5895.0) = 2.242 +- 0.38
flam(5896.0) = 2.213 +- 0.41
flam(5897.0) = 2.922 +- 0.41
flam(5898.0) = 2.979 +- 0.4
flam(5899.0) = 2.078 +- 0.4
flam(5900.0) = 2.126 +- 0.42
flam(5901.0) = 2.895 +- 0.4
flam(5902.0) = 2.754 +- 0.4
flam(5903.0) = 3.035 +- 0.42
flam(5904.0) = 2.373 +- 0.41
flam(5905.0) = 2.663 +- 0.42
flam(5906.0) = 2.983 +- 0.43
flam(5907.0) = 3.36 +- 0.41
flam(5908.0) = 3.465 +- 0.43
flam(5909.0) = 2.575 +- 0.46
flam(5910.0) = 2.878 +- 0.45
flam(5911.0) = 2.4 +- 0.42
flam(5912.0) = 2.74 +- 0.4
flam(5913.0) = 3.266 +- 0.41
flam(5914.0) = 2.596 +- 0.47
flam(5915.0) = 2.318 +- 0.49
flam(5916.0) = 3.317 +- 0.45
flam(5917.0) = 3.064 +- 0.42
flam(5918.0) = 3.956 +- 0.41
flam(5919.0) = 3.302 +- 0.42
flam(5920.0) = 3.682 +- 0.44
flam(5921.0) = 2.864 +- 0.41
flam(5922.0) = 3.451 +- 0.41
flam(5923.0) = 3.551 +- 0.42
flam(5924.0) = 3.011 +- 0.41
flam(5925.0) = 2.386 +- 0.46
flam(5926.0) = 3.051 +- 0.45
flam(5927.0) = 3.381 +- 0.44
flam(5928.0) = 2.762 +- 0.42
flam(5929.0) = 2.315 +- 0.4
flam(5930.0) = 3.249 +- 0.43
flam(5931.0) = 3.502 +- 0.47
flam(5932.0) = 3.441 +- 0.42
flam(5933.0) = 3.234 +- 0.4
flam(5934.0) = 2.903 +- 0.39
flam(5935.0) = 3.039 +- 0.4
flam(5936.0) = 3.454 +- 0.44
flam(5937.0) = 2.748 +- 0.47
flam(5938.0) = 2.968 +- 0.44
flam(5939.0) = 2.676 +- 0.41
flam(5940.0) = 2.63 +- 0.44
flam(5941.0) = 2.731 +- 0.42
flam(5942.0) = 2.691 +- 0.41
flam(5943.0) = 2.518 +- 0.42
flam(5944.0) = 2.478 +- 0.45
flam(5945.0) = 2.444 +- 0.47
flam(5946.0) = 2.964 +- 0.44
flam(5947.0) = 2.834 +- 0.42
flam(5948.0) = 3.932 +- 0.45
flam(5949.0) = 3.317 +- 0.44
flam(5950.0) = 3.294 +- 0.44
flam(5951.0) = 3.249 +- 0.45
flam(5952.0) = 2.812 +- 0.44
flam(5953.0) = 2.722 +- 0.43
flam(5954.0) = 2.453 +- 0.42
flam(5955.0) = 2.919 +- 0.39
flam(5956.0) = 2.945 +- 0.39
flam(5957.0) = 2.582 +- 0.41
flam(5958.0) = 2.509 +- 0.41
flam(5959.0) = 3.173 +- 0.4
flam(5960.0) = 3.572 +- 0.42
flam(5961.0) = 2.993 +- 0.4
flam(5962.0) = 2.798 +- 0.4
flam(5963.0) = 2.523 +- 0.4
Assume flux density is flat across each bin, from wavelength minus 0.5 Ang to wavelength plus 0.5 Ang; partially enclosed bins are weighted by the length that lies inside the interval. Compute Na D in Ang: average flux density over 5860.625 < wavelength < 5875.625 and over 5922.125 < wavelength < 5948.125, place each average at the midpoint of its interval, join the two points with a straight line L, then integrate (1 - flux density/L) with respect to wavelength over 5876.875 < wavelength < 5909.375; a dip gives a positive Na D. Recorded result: 2.3 Ang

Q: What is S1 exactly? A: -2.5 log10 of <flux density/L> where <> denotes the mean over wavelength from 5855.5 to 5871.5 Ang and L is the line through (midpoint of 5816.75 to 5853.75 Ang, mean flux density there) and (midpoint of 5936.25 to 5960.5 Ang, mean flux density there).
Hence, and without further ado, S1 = 0.08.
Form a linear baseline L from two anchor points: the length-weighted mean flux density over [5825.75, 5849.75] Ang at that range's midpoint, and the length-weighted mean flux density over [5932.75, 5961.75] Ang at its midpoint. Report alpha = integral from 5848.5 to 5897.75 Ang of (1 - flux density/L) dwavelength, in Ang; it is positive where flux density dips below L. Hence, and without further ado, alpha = 4.1 Ang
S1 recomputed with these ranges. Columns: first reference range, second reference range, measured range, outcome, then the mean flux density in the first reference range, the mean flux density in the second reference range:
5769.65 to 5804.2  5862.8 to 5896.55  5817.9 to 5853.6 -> -0.140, 2.97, 2.87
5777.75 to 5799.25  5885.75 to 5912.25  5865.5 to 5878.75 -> -0.152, 2.85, 2.66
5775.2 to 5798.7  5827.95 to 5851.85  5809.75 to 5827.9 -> -0.117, 2.95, 3.24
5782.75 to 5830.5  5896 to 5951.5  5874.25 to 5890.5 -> 0.050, 3.19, 2.95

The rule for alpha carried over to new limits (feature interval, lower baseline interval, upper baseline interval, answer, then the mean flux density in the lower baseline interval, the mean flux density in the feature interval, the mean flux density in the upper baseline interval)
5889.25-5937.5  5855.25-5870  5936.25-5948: -1.1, 2.96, 2.9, 2.77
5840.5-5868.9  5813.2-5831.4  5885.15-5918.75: 0.4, 3.37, 3.07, 2.75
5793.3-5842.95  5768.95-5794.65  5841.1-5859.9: -3.9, 2.97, 3.3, 3.14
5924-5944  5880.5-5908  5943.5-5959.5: -0.6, 2.67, 2.92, 2.91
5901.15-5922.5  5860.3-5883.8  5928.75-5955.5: 0.0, 3.06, 3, 2.95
